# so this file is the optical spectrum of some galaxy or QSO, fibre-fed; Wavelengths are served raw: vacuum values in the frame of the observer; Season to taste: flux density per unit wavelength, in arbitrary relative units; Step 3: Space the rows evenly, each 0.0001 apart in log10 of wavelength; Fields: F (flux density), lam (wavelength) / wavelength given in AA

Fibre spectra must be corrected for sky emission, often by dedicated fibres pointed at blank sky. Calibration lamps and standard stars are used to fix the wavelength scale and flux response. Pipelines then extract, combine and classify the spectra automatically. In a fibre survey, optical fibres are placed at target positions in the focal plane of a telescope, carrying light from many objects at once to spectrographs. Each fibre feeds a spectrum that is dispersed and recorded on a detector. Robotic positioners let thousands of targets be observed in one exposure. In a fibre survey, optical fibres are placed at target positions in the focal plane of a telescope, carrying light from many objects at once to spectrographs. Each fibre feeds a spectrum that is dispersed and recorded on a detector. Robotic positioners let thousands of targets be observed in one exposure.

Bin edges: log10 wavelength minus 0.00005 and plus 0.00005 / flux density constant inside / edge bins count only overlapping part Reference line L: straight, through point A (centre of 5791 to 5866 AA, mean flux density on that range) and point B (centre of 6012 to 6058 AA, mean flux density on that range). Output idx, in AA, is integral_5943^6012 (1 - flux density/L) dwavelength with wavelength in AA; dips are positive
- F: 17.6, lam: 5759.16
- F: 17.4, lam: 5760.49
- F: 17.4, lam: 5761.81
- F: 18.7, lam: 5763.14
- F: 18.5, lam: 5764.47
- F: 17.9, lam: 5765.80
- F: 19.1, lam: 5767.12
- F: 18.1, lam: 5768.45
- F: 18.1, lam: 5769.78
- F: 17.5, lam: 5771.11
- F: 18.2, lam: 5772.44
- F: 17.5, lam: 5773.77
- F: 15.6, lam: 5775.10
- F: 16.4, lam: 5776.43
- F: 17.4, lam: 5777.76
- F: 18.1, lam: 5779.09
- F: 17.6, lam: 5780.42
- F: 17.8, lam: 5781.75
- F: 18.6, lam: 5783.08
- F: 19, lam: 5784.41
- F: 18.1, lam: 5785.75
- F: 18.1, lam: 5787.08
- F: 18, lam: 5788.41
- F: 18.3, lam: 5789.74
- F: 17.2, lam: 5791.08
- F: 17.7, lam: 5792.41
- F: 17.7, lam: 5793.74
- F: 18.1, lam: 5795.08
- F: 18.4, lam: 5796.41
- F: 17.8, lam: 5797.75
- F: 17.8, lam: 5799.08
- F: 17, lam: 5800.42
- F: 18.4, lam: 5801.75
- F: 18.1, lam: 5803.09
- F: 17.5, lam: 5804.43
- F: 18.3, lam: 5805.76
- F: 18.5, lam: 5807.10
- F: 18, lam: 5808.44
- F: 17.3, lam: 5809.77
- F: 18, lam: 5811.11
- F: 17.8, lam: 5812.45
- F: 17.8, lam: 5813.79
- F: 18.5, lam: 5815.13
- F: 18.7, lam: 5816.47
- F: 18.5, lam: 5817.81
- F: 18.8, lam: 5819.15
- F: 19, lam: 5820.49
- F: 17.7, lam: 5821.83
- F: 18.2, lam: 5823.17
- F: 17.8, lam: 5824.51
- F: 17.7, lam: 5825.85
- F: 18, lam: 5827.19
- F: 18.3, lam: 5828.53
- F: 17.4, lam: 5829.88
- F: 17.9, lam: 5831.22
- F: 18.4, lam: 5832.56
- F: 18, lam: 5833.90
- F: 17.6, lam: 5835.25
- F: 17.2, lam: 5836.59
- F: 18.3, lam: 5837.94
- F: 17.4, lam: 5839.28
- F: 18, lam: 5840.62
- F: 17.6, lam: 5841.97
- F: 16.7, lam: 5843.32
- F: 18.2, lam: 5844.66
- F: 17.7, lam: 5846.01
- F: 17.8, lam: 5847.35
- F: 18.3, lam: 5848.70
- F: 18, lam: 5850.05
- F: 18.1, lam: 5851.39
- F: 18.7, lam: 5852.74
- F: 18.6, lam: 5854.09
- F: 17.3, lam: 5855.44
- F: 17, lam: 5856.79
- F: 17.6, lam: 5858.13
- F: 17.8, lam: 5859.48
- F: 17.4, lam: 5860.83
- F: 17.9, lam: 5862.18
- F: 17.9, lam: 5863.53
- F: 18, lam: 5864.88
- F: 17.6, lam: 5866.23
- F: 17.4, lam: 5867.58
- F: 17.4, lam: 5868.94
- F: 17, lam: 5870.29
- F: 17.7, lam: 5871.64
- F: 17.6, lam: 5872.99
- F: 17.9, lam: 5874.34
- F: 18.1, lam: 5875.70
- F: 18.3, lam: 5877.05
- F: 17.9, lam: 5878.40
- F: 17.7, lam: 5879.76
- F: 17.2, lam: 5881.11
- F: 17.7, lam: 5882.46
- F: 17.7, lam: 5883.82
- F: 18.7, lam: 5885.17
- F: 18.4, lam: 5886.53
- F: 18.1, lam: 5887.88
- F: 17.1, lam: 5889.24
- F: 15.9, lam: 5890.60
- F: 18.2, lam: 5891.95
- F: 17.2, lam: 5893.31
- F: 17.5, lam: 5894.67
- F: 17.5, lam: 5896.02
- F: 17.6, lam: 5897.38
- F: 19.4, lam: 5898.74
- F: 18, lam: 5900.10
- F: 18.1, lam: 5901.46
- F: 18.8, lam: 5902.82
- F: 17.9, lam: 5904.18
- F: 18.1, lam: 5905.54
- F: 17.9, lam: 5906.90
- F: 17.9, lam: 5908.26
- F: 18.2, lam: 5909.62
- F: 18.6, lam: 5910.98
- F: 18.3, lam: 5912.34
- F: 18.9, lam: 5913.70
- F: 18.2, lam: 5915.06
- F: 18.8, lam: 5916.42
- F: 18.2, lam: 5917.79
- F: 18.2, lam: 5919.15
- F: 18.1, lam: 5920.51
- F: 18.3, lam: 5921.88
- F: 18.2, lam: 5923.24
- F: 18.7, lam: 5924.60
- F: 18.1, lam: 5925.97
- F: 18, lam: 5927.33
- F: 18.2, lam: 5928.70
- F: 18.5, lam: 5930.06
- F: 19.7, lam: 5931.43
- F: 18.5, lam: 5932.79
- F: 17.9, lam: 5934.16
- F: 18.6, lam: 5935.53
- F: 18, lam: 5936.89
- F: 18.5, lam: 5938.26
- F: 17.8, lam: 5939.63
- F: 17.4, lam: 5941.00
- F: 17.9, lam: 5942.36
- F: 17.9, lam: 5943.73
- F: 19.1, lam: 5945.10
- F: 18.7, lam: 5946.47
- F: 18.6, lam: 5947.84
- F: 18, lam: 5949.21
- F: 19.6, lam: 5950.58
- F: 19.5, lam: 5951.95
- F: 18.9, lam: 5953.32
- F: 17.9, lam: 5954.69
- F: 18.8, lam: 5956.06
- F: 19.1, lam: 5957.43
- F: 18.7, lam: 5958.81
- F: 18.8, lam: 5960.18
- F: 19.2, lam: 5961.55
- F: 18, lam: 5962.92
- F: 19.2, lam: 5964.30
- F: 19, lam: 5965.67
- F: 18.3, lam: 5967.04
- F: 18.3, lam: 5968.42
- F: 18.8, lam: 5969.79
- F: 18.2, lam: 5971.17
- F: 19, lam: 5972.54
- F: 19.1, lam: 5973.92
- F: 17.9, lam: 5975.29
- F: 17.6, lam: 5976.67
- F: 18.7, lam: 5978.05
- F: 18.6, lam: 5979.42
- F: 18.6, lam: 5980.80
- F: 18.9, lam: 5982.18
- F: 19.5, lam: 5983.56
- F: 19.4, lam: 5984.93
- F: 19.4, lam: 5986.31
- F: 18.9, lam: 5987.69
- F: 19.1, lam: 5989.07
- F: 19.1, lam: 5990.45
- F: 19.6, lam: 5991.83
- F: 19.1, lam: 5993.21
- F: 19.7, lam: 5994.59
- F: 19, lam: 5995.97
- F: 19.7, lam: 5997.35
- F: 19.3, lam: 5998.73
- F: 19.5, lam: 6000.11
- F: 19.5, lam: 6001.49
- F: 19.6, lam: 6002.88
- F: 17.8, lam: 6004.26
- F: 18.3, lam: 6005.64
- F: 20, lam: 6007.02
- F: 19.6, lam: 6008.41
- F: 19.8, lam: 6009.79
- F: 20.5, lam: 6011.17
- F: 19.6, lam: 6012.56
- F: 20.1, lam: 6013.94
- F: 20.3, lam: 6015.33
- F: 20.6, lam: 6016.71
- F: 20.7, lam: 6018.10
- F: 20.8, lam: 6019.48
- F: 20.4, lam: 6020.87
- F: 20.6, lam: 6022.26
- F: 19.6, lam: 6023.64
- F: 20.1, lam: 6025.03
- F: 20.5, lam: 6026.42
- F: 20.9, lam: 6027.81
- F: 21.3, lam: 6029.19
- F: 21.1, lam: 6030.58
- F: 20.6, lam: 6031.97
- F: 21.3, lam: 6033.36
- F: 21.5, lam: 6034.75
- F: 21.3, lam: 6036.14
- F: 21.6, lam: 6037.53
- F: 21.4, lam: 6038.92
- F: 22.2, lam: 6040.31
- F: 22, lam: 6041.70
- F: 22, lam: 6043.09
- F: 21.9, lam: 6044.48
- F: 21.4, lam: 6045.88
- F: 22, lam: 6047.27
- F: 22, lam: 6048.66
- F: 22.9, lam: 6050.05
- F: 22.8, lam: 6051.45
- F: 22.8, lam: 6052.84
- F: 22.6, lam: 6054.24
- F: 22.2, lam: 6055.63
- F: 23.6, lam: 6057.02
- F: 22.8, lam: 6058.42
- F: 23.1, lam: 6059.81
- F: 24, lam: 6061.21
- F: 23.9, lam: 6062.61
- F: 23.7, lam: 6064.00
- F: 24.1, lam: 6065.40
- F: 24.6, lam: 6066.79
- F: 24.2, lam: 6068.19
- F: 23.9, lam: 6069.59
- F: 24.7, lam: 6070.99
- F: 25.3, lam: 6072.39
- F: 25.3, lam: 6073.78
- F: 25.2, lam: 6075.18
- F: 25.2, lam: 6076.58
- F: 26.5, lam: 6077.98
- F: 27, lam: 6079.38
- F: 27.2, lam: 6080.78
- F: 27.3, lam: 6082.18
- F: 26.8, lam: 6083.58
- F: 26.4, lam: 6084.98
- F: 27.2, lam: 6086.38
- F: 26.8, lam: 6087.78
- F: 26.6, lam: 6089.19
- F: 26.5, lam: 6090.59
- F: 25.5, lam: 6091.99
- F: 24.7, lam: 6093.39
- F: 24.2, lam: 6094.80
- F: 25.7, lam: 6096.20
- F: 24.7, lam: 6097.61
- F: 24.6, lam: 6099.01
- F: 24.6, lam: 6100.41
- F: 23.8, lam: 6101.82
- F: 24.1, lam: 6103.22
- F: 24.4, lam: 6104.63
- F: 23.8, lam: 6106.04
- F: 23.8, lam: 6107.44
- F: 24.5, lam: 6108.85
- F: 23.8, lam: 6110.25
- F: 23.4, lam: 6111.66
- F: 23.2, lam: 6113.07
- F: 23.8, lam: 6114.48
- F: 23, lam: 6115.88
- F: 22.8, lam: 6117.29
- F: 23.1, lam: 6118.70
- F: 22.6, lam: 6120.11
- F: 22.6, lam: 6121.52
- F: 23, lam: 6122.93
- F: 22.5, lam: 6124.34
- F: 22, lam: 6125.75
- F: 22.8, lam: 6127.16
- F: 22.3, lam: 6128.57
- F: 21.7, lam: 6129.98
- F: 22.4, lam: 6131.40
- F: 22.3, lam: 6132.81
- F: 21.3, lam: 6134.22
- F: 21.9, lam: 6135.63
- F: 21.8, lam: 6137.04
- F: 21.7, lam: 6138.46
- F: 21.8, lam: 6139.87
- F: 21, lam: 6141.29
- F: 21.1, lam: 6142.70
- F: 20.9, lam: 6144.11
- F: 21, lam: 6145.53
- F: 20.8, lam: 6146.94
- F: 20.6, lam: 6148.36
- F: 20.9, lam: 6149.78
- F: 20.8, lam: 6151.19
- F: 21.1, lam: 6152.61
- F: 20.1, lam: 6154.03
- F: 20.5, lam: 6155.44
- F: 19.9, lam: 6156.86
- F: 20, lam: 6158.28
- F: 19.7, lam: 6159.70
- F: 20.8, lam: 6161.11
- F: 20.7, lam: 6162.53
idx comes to 4.9 AA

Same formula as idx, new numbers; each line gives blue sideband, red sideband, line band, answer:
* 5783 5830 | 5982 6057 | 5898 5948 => 2.8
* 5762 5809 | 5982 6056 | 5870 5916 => 2.8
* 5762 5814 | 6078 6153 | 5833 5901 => 5.2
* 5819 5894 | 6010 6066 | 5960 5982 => 1.8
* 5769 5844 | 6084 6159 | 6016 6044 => 0.6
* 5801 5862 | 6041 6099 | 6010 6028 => 2.1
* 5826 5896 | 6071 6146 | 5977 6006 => 2.6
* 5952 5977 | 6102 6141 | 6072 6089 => -3.6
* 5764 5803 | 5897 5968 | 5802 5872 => 0.7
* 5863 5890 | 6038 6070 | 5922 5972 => 3.2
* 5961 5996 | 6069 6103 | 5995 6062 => 3.1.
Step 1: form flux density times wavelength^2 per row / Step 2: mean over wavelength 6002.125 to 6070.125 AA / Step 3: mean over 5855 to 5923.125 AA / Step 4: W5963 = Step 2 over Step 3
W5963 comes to 1.26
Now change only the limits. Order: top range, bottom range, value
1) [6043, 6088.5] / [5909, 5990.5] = 1.36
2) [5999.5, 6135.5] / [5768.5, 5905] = 1.38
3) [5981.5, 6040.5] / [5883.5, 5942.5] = 1.14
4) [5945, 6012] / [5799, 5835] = 1.11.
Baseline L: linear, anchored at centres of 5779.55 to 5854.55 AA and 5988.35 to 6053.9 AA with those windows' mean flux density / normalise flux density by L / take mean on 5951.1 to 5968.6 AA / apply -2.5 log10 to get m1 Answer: 0.058 mag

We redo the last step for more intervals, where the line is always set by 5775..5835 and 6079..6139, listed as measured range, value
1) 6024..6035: 0.08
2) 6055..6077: -0.04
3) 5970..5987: 0.15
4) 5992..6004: 0.13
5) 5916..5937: 0.11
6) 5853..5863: 0.08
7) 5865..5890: 0.10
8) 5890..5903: 0.12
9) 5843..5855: 0.05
